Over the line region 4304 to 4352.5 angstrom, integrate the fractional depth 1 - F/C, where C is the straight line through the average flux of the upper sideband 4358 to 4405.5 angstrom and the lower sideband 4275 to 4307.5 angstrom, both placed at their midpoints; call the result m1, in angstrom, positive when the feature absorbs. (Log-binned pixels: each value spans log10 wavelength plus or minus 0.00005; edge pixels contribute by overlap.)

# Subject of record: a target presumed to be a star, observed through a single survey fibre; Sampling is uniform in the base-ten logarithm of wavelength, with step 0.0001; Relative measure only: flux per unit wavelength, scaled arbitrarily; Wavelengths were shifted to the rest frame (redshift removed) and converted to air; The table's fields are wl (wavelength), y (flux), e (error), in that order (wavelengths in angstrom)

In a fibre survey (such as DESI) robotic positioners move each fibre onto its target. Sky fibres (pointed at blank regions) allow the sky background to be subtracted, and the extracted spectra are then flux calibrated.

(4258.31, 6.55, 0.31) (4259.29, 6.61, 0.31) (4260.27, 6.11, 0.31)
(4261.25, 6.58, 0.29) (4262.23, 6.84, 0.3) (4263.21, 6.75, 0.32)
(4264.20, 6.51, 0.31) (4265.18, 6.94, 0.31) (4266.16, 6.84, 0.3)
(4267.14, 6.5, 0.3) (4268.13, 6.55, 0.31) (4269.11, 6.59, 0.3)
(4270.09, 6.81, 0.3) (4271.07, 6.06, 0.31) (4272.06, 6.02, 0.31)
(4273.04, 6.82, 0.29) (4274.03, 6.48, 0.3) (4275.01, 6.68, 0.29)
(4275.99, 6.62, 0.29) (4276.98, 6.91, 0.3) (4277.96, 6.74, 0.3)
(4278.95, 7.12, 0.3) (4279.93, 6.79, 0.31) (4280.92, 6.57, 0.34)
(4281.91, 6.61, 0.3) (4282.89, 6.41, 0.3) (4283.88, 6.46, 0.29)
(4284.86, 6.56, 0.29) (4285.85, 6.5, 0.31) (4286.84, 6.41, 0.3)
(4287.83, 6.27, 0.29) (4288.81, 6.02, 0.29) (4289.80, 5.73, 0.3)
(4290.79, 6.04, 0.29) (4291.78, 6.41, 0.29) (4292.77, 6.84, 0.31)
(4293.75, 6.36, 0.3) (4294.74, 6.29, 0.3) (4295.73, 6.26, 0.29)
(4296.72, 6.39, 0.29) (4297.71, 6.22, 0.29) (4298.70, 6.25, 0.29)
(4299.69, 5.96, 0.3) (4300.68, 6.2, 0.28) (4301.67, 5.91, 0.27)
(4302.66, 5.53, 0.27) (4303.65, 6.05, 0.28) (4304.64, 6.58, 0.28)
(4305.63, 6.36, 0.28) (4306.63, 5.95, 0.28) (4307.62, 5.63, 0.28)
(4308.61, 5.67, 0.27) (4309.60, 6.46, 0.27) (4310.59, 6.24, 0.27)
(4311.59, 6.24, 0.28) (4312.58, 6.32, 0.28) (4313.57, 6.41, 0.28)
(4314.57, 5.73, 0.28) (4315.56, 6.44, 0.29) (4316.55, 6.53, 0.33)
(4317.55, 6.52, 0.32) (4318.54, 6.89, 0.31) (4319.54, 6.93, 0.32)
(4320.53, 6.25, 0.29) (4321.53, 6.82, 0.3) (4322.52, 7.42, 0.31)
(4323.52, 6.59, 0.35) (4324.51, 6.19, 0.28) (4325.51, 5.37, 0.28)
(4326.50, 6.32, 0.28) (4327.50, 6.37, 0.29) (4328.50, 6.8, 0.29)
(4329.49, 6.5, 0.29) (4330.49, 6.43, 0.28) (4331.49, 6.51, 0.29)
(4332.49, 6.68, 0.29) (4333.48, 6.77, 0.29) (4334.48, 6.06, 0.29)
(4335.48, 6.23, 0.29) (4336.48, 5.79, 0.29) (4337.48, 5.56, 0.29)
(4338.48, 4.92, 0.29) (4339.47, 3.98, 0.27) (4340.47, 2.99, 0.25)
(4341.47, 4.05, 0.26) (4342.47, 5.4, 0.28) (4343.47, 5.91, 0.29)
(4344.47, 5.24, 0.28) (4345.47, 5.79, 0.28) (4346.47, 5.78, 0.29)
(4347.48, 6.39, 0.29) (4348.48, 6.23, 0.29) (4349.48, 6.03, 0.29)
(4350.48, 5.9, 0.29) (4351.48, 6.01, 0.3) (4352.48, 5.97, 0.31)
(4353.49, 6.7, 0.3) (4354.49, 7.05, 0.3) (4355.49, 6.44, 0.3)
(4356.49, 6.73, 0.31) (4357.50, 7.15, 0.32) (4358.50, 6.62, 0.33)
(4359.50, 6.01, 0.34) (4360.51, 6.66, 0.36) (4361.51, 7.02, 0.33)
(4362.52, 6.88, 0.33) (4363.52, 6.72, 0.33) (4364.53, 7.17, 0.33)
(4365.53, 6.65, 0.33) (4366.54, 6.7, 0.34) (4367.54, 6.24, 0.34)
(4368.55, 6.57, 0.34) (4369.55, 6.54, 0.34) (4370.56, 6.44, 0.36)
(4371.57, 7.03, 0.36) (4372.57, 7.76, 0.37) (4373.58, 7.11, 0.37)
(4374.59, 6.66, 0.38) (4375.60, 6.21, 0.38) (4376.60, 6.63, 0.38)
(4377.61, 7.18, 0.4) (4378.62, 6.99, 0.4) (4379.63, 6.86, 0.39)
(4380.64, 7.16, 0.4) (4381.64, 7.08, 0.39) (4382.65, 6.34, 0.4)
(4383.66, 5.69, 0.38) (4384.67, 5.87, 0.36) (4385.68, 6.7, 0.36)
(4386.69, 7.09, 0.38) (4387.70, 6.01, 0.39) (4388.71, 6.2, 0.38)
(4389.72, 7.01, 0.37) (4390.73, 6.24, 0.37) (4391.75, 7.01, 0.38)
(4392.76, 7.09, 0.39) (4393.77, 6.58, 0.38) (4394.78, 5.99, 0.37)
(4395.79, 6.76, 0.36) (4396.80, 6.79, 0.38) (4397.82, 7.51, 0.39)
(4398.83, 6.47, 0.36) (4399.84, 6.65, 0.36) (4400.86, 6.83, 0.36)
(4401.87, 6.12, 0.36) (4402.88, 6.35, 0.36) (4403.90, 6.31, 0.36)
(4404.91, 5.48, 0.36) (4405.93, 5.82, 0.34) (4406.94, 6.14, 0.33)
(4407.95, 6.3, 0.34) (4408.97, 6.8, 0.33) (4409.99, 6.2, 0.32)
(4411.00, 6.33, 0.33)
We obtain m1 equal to 3.2 angstrom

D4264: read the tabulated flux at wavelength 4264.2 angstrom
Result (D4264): 6.51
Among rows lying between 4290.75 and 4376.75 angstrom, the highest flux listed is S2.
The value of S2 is 7.76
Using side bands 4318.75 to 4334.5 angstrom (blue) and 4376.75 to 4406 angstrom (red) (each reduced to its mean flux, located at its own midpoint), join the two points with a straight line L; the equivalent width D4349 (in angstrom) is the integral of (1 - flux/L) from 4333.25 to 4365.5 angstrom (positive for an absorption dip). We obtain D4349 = 2.6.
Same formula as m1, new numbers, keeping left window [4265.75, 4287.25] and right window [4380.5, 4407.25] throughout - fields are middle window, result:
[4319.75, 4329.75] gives 0.1 angstrom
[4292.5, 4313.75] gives 1.3 angstrom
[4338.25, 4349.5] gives 2.3 angstrom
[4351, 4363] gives -0.2 angstrom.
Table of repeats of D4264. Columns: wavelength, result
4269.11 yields 6.59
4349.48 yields 6.03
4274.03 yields 6.48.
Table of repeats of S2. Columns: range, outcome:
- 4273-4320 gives 7.12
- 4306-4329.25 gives 7.42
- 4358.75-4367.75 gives 7.17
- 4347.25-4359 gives 7.15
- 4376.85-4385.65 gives 7.18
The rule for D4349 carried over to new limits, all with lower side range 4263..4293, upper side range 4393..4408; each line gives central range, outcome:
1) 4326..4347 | 2.5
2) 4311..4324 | -0.1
